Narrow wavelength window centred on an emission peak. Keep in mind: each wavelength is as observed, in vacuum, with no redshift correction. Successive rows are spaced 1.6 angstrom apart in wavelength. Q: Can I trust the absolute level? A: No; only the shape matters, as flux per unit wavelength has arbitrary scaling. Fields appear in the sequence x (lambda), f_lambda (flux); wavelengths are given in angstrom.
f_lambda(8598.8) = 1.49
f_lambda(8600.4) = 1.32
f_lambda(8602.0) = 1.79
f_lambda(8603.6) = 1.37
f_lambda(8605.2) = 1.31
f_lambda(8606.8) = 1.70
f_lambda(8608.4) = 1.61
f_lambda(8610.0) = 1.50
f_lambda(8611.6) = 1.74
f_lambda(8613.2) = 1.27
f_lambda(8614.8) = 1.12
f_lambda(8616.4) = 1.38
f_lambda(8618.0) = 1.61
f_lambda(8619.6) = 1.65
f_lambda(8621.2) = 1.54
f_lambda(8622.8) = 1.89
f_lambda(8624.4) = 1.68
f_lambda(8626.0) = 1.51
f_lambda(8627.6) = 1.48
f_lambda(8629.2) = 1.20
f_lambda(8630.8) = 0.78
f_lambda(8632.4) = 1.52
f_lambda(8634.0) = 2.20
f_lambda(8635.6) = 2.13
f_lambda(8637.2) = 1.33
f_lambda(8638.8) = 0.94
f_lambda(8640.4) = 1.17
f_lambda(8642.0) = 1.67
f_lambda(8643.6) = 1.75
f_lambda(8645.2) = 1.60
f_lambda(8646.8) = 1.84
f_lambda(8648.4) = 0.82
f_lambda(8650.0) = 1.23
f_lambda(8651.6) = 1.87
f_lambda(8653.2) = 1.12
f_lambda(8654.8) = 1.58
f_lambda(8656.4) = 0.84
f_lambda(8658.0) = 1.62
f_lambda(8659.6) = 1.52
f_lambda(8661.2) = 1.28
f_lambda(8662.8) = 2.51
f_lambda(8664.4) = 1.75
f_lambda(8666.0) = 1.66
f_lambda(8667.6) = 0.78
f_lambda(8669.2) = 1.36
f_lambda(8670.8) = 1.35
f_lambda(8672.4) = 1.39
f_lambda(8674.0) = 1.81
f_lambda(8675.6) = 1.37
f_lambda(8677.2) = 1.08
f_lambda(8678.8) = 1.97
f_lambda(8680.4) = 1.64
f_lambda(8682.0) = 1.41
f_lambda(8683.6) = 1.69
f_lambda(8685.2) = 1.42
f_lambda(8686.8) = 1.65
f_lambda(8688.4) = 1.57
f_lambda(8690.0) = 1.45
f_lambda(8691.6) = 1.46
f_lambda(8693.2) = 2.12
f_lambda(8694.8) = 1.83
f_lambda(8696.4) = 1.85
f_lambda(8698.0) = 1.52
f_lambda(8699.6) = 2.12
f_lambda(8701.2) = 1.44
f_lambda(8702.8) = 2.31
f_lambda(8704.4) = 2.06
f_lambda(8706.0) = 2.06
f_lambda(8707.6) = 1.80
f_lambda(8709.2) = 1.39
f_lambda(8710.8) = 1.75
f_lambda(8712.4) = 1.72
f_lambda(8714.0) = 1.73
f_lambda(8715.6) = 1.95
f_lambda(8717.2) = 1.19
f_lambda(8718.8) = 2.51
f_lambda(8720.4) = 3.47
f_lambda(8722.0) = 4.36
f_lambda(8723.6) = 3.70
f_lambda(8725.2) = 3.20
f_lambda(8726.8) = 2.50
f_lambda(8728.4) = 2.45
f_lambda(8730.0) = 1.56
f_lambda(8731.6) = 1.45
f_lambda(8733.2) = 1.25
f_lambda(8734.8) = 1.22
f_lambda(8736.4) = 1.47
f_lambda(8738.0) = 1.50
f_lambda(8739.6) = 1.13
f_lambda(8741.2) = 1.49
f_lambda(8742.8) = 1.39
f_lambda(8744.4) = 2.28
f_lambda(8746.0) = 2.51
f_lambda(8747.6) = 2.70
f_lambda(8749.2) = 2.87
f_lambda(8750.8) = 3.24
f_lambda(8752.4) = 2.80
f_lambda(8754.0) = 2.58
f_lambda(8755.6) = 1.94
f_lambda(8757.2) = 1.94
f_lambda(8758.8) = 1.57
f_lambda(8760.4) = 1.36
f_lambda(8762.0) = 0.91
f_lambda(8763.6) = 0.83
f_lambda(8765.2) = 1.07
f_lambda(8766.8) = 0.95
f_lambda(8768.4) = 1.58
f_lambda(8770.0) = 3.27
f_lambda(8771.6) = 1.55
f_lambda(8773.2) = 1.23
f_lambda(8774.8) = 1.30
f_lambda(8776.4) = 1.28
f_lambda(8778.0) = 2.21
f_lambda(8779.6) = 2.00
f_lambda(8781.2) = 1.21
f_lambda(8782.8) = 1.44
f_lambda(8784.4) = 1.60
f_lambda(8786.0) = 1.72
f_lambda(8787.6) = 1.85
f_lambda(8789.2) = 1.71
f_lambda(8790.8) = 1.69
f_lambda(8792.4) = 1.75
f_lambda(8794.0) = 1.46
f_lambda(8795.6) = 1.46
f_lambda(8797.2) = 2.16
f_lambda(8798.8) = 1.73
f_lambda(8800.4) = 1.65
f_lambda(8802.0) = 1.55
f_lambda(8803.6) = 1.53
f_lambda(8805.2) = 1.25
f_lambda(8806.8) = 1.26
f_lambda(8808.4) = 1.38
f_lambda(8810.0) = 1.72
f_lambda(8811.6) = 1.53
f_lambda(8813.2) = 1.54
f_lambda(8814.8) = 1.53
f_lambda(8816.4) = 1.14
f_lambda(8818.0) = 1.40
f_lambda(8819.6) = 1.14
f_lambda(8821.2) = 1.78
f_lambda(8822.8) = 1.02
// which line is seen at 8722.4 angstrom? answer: H-alpha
